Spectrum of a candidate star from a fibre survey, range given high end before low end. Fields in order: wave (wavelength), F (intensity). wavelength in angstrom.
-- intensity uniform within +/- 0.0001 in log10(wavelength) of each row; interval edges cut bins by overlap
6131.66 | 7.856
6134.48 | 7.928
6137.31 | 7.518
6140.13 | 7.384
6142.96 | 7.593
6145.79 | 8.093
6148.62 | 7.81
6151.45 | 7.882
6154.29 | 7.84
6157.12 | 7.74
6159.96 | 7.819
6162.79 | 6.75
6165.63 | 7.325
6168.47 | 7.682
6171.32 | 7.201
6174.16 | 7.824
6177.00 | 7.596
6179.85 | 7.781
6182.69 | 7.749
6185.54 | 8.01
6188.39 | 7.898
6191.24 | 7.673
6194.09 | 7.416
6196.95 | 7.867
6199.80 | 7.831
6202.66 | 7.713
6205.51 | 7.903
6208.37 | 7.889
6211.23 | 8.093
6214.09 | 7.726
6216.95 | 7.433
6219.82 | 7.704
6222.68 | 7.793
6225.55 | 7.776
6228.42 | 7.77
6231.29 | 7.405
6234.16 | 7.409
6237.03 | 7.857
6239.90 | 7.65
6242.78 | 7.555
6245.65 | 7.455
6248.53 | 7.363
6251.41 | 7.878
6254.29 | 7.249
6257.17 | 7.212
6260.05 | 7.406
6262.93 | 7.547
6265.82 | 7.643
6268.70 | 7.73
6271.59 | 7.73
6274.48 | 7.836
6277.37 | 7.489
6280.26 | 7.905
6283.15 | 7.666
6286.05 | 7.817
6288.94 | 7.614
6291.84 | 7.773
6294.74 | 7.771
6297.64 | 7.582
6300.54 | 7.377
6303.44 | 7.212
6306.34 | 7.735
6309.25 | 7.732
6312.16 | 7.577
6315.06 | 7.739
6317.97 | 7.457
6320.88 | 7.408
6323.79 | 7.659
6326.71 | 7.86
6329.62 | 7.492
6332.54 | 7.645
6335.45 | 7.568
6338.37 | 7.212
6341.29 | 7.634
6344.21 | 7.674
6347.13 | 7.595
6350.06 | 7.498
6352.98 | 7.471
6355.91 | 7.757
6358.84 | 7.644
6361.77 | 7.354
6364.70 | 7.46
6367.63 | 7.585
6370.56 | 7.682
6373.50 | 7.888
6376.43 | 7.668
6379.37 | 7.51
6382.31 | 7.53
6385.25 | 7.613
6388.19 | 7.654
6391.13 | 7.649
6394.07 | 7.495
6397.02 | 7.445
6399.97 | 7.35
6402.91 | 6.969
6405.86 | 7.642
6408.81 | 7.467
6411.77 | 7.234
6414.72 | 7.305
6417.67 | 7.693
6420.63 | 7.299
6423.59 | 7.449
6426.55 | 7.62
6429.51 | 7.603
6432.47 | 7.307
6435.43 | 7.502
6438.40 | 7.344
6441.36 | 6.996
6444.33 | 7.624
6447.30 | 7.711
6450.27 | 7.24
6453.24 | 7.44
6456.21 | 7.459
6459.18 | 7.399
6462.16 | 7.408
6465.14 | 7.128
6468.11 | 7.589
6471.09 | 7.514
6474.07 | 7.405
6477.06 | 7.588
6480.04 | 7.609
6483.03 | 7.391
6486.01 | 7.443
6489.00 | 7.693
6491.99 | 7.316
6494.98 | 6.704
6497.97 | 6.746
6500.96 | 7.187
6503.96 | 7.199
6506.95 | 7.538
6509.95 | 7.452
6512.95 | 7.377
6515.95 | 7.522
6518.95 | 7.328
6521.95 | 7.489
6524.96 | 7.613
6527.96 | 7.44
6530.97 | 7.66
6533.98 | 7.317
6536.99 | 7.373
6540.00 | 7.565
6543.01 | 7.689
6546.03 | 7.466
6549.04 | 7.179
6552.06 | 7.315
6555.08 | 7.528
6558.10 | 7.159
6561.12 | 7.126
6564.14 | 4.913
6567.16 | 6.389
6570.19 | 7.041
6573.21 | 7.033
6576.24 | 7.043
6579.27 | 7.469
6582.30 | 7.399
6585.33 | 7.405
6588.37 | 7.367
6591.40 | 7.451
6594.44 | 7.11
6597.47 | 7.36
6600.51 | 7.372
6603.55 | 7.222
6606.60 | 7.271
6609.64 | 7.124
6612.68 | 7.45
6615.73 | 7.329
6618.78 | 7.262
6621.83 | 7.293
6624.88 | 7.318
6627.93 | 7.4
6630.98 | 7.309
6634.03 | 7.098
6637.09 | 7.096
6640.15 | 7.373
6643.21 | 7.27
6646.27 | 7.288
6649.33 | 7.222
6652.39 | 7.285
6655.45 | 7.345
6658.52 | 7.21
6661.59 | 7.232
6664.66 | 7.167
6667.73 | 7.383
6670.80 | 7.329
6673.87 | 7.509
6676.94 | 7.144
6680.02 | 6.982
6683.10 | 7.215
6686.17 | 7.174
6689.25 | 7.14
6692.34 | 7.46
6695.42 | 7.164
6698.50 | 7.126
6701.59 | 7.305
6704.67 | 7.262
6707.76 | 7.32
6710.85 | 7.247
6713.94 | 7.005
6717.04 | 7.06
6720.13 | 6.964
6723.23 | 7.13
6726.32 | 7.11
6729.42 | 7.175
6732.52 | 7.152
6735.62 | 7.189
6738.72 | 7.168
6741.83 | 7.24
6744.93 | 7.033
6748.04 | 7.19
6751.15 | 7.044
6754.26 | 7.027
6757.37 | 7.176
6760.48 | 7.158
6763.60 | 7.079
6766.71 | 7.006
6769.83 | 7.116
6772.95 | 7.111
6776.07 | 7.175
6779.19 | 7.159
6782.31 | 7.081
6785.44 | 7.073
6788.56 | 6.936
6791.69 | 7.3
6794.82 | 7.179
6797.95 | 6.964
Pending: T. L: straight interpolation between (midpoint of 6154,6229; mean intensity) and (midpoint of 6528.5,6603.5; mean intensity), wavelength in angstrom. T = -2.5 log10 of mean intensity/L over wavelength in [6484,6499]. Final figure 0.01 mag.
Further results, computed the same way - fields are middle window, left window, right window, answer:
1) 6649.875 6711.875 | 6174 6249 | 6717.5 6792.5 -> -0.008 mag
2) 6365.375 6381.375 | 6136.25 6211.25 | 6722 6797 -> -0.022 mag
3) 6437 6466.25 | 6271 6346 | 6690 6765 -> 0.012 mag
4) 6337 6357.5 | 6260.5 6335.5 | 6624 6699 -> 0.005 mag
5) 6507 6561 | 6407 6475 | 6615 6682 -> -0.012 mag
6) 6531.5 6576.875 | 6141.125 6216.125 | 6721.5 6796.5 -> 0.037 mag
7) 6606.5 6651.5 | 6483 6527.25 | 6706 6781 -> -0.007 mag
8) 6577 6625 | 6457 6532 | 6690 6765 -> -0.006 mag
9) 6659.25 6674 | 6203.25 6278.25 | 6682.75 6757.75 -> -0.013 mag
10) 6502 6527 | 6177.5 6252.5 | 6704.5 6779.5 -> -0.008 mag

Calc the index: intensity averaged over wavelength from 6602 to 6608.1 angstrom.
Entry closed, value 7.24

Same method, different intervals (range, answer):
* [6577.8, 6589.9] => 7.41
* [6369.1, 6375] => 7.78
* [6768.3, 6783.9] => 7.13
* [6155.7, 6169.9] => 7.46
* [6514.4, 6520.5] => 7.43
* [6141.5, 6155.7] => 7.84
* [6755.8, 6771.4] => 7.11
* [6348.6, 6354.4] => 7.49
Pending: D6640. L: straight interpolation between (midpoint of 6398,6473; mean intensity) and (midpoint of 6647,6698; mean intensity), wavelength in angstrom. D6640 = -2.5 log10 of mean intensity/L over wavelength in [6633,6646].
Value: 0.008 mag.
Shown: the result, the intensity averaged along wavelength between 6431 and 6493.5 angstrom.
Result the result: 7.43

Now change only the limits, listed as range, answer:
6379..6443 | 7.44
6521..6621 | 7.24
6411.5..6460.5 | 7.43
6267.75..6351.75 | 7.62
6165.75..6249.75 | 7.68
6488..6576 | 7.21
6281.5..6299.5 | 7.7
